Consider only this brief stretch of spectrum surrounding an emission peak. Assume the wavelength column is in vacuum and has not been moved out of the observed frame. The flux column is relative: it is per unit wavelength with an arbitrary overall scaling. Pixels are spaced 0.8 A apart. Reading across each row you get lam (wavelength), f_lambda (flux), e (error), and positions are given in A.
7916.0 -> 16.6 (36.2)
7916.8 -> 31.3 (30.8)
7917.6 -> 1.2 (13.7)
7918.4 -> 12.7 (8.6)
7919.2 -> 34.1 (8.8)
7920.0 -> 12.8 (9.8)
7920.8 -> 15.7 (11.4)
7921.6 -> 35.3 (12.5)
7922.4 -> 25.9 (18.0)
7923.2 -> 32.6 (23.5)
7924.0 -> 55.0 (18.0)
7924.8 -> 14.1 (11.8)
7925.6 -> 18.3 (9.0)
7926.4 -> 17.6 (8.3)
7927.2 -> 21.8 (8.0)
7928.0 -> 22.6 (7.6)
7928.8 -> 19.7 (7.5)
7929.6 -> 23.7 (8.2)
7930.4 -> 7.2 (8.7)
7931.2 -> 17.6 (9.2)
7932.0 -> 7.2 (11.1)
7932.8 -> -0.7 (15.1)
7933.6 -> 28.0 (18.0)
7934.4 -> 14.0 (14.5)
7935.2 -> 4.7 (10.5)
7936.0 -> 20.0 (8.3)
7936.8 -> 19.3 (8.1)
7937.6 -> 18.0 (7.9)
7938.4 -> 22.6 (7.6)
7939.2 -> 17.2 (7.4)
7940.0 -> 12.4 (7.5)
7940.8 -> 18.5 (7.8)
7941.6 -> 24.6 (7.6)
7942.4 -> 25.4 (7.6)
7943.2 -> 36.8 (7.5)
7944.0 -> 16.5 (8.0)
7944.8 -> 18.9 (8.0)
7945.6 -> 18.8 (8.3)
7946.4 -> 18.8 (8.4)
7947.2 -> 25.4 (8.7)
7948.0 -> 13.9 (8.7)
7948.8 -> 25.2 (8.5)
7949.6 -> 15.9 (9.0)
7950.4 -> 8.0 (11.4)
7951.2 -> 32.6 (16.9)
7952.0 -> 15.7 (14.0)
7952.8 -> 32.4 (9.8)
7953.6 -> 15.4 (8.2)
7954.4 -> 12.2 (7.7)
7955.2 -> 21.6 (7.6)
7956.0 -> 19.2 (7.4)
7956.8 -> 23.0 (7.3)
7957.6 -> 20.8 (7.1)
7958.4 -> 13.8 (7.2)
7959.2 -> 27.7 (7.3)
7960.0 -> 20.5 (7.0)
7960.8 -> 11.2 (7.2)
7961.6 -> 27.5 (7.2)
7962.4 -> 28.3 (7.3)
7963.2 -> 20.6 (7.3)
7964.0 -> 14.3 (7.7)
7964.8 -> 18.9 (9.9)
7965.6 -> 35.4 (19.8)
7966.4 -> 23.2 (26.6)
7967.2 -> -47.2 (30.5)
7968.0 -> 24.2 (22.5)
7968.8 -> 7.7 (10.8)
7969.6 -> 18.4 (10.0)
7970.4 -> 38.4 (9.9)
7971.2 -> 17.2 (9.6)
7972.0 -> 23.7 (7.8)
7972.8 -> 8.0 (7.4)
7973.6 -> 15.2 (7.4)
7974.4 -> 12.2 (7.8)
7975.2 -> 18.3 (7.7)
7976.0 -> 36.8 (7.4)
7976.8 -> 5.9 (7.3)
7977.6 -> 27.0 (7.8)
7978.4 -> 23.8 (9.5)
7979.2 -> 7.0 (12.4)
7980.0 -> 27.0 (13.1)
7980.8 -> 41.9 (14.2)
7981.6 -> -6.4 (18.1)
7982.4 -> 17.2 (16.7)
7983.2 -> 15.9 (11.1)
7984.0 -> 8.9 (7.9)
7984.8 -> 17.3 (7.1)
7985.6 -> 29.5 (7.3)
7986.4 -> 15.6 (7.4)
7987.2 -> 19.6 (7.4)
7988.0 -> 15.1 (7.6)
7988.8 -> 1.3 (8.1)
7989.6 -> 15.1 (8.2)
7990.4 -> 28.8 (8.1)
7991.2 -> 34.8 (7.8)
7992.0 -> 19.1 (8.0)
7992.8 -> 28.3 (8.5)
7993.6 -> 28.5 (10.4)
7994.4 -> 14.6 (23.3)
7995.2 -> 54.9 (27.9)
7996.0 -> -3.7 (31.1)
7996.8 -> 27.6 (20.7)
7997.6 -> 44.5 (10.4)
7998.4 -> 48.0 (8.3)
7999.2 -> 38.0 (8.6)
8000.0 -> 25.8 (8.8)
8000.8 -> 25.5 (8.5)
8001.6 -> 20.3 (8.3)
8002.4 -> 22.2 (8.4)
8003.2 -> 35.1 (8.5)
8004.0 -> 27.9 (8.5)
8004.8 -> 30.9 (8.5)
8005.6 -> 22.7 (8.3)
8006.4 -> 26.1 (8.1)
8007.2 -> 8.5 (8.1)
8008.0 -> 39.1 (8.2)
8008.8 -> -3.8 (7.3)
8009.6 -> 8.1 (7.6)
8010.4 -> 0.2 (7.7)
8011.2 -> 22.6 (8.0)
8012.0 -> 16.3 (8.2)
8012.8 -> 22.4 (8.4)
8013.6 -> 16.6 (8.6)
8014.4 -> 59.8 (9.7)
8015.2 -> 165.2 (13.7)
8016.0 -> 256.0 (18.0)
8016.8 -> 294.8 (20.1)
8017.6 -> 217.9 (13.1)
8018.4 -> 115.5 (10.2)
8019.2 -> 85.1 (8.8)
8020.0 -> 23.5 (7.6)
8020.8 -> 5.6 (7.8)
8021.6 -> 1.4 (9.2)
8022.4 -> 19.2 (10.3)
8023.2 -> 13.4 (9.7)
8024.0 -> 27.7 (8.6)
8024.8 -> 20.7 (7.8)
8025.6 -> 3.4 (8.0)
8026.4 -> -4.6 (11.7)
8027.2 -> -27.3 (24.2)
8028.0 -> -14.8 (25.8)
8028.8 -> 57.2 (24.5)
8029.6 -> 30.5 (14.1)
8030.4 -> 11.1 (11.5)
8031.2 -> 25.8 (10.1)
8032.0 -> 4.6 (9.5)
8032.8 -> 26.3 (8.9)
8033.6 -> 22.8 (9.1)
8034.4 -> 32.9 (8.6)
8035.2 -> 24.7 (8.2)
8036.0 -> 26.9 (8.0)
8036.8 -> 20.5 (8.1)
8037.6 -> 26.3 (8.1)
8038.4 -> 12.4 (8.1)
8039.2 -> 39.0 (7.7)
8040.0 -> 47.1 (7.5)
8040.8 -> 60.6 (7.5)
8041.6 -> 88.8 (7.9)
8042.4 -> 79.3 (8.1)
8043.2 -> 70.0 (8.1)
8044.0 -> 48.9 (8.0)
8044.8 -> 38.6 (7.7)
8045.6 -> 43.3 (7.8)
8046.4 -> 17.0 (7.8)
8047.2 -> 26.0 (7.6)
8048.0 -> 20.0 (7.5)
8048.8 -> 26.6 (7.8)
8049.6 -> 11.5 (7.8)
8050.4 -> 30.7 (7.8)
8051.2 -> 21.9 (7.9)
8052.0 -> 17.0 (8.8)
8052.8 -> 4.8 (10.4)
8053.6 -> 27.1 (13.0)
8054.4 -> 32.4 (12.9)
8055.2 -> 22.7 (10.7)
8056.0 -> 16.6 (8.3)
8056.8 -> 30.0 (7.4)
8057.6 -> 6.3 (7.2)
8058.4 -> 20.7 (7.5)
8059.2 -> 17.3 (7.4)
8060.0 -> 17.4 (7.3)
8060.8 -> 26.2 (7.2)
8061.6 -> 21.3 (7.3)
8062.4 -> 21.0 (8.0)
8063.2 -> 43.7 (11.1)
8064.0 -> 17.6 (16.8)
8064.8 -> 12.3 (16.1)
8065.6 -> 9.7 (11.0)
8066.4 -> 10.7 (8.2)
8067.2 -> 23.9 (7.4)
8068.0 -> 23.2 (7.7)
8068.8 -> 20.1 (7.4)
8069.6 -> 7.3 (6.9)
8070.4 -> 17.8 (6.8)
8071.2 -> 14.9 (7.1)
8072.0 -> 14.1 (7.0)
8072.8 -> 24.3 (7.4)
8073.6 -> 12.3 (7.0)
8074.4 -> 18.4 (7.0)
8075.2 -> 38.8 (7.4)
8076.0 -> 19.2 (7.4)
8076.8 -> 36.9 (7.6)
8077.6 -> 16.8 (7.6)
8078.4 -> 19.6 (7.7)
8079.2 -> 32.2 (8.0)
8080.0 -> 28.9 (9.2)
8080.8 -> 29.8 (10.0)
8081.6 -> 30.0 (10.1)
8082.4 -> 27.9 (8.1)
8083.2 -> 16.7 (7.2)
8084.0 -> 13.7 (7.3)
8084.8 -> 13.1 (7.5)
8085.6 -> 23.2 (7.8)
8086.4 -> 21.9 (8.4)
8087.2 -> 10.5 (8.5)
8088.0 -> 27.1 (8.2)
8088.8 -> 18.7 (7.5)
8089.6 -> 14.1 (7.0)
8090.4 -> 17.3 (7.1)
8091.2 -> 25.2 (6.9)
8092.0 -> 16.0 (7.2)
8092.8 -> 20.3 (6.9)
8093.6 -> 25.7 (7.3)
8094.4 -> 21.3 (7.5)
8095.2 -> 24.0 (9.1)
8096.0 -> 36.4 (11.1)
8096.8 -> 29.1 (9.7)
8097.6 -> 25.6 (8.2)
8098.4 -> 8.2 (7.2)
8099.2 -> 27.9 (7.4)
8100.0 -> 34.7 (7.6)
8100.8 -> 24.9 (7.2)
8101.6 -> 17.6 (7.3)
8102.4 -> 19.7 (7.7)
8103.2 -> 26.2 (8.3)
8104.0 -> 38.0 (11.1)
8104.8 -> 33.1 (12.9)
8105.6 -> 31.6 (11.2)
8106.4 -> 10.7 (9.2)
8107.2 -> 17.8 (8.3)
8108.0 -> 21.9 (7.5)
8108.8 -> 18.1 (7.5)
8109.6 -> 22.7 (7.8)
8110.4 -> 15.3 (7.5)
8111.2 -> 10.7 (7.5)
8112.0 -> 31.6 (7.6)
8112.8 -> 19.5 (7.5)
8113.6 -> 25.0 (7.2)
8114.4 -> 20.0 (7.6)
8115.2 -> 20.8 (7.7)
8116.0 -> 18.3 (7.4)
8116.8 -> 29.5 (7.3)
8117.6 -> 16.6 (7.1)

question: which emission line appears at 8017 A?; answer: H-alpha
